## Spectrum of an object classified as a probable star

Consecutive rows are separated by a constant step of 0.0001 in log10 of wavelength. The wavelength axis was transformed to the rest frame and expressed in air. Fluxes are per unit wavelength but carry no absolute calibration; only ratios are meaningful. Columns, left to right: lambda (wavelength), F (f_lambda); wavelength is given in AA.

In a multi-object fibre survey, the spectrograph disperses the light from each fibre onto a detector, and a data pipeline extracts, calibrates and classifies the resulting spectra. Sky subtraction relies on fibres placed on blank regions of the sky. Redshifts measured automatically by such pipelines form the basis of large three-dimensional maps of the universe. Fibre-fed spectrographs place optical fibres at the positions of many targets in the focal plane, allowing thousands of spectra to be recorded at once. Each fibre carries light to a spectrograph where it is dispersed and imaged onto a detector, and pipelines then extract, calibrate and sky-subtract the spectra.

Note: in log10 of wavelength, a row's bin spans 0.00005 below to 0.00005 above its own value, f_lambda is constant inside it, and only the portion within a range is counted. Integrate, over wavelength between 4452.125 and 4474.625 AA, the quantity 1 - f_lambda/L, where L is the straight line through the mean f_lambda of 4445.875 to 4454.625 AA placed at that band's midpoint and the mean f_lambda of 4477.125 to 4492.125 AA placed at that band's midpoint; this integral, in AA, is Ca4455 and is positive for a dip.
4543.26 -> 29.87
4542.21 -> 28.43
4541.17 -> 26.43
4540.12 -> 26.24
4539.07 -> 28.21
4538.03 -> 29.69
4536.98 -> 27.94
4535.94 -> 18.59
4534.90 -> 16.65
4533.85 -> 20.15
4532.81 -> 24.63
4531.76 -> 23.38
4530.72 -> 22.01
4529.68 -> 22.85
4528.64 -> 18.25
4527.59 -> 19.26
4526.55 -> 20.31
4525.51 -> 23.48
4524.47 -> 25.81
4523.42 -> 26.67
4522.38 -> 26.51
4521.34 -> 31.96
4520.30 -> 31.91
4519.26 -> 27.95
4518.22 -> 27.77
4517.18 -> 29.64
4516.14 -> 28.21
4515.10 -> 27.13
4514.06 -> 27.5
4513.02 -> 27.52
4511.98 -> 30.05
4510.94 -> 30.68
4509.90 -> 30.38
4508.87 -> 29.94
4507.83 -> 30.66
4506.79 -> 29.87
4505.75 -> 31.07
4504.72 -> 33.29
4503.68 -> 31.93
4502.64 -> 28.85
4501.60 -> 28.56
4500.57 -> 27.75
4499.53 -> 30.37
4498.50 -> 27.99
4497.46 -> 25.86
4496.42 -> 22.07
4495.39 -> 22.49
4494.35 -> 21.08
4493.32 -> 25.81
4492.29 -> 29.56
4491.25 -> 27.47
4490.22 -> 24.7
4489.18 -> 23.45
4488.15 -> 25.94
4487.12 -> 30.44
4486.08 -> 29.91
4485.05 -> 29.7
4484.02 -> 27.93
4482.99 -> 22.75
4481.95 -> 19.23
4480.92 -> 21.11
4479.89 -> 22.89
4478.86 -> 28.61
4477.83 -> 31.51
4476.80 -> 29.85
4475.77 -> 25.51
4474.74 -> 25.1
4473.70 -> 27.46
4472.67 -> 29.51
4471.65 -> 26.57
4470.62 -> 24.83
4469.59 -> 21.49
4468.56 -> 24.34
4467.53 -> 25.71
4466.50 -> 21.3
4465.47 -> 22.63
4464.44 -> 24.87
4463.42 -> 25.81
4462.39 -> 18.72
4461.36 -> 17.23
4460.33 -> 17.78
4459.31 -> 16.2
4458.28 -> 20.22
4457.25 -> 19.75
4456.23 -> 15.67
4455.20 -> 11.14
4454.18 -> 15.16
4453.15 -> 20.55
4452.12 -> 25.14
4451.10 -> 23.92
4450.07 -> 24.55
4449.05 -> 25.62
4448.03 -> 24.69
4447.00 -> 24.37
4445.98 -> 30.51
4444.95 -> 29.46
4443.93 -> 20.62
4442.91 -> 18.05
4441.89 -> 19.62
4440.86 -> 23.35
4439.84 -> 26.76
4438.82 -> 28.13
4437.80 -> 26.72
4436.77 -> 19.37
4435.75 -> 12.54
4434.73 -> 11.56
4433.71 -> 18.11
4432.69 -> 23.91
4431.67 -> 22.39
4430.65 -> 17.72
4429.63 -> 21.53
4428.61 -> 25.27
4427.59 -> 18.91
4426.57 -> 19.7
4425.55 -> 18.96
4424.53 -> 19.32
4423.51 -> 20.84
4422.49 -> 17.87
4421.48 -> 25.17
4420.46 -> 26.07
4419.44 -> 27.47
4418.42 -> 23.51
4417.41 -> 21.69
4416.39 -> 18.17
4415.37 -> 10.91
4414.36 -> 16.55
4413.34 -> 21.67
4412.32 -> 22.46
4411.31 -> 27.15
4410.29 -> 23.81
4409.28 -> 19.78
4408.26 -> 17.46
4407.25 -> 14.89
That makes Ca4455 2.9 AA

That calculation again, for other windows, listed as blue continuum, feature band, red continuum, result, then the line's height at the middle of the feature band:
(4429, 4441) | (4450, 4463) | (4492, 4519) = 2.46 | 23.2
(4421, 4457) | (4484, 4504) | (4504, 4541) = -1.86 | 24.7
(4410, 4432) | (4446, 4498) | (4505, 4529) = 1.69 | 24.6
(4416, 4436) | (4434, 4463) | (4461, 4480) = 2.34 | 22.9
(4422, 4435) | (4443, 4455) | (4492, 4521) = -0.78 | 22.1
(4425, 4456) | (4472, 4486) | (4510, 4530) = -1.39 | 24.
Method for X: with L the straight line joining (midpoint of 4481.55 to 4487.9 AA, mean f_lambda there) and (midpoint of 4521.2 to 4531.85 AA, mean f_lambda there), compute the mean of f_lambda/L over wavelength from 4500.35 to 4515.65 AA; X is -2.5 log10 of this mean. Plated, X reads -0.19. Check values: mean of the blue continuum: 26.8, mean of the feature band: 29.7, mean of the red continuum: 23.4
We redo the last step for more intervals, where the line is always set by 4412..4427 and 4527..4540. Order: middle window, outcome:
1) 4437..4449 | -0.17 mag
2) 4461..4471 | -0.06 mag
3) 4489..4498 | -0.13 mag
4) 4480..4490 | -0.17 mag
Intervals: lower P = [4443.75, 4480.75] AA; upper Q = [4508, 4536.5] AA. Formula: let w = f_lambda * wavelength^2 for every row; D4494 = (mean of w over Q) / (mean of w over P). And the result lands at 1.13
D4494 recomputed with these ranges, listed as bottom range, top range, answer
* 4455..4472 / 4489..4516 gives 1.36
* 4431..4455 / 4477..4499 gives 1.18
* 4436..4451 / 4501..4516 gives 1.27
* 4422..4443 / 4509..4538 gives 1.30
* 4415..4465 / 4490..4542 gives 1.30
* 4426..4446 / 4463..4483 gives 1.19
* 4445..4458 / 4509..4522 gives 1.37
